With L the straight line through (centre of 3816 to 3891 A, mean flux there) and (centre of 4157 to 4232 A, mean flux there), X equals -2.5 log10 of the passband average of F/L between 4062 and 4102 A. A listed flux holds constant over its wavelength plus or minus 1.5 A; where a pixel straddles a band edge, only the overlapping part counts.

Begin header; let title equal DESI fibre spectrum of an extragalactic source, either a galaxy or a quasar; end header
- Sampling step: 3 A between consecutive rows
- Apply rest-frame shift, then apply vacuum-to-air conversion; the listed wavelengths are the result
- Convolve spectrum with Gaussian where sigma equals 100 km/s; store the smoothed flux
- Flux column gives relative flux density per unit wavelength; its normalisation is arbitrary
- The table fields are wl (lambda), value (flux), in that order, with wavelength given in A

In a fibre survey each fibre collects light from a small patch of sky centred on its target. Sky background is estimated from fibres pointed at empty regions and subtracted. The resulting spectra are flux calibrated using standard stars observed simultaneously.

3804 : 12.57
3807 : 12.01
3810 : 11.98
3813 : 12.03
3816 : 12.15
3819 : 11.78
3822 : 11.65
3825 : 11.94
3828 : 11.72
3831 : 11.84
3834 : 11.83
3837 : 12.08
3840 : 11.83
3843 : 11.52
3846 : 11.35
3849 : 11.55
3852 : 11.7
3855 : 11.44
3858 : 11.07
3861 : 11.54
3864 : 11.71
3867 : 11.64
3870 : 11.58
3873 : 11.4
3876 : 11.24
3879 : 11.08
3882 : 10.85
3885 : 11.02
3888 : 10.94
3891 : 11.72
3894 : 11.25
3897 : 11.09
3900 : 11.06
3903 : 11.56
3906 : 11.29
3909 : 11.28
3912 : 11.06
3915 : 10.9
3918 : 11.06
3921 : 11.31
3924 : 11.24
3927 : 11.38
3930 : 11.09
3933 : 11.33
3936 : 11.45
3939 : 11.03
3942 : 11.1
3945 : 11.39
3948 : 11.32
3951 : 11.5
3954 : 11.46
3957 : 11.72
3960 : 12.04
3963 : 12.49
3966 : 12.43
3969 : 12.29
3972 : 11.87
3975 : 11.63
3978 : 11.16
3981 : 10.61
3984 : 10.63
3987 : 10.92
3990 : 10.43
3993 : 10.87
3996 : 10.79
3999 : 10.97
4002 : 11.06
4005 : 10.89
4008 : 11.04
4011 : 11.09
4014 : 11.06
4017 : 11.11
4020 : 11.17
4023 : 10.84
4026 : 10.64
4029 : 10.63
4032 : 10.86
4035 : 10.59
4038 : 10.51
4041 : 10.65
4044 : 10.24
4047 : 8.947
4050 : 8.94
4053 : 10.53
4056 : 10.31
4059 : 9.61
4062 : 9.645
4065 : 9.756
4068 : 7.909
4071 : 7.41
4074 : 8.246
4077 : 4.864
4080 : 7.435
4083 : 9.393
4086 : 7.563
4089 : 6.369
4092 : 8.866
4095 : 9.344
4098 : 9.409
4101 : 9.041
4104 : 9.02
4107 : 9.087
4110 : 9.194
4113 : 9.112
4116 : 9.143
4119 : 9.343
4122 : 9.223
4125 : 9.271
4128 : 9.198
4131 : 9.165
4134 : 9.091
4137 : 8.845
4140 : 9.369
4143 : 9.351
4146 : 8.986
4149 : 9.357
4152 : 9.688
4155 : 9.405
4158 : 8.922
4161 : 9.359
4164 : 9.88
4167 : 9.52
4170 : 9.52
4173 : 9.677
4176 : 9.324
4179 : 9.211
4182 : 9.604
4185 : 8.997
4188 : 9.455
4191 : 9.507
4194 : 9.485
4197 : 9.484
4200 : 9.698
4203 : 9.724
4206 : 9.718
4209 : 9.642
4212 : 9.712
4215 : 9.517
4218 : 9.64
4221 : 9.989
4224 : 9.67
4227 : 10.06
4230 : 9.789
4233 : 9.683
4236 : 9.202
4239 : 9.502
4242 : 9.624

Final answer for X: 0.24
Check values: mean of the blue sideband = 11.5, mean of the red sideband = 9.57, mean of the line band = 8.17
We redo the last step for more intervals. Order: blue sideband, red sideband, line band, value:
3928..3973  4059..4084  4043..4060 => -0.12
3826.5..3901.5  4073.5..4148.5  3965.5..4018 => -0.11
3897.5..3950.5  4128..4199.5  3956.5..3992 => -0.06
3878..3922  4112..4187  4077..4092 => 0.29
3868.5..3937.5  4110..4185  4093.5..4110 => 0.06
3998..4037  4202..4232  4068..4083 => 0.40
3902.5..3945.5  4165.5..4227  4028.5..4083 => 0.13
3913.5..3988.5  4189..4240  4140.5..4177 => 0.07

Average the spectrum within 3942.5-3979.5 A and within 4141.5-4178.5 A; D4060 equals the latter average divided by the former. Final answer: 0.80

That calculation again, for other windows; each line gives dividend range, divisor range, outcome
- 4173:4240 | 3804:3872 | 0.82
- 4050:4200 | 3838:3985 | 0.79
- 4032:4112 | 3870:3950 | 0.80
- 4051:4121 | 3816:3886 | 0.76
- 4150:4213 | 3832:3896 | 0.83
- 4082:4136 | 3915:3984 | 0.78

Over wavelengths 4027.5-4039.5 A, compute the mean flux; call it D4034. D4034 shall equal 10.6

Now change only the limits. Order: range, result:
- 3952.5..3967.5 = 12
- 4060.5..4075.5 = 8.59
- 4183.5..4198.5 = 9.39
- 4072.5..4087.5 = 7.5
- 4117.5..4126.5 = 9.28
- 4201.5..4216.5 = 9.66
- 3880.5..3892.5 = 11.1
